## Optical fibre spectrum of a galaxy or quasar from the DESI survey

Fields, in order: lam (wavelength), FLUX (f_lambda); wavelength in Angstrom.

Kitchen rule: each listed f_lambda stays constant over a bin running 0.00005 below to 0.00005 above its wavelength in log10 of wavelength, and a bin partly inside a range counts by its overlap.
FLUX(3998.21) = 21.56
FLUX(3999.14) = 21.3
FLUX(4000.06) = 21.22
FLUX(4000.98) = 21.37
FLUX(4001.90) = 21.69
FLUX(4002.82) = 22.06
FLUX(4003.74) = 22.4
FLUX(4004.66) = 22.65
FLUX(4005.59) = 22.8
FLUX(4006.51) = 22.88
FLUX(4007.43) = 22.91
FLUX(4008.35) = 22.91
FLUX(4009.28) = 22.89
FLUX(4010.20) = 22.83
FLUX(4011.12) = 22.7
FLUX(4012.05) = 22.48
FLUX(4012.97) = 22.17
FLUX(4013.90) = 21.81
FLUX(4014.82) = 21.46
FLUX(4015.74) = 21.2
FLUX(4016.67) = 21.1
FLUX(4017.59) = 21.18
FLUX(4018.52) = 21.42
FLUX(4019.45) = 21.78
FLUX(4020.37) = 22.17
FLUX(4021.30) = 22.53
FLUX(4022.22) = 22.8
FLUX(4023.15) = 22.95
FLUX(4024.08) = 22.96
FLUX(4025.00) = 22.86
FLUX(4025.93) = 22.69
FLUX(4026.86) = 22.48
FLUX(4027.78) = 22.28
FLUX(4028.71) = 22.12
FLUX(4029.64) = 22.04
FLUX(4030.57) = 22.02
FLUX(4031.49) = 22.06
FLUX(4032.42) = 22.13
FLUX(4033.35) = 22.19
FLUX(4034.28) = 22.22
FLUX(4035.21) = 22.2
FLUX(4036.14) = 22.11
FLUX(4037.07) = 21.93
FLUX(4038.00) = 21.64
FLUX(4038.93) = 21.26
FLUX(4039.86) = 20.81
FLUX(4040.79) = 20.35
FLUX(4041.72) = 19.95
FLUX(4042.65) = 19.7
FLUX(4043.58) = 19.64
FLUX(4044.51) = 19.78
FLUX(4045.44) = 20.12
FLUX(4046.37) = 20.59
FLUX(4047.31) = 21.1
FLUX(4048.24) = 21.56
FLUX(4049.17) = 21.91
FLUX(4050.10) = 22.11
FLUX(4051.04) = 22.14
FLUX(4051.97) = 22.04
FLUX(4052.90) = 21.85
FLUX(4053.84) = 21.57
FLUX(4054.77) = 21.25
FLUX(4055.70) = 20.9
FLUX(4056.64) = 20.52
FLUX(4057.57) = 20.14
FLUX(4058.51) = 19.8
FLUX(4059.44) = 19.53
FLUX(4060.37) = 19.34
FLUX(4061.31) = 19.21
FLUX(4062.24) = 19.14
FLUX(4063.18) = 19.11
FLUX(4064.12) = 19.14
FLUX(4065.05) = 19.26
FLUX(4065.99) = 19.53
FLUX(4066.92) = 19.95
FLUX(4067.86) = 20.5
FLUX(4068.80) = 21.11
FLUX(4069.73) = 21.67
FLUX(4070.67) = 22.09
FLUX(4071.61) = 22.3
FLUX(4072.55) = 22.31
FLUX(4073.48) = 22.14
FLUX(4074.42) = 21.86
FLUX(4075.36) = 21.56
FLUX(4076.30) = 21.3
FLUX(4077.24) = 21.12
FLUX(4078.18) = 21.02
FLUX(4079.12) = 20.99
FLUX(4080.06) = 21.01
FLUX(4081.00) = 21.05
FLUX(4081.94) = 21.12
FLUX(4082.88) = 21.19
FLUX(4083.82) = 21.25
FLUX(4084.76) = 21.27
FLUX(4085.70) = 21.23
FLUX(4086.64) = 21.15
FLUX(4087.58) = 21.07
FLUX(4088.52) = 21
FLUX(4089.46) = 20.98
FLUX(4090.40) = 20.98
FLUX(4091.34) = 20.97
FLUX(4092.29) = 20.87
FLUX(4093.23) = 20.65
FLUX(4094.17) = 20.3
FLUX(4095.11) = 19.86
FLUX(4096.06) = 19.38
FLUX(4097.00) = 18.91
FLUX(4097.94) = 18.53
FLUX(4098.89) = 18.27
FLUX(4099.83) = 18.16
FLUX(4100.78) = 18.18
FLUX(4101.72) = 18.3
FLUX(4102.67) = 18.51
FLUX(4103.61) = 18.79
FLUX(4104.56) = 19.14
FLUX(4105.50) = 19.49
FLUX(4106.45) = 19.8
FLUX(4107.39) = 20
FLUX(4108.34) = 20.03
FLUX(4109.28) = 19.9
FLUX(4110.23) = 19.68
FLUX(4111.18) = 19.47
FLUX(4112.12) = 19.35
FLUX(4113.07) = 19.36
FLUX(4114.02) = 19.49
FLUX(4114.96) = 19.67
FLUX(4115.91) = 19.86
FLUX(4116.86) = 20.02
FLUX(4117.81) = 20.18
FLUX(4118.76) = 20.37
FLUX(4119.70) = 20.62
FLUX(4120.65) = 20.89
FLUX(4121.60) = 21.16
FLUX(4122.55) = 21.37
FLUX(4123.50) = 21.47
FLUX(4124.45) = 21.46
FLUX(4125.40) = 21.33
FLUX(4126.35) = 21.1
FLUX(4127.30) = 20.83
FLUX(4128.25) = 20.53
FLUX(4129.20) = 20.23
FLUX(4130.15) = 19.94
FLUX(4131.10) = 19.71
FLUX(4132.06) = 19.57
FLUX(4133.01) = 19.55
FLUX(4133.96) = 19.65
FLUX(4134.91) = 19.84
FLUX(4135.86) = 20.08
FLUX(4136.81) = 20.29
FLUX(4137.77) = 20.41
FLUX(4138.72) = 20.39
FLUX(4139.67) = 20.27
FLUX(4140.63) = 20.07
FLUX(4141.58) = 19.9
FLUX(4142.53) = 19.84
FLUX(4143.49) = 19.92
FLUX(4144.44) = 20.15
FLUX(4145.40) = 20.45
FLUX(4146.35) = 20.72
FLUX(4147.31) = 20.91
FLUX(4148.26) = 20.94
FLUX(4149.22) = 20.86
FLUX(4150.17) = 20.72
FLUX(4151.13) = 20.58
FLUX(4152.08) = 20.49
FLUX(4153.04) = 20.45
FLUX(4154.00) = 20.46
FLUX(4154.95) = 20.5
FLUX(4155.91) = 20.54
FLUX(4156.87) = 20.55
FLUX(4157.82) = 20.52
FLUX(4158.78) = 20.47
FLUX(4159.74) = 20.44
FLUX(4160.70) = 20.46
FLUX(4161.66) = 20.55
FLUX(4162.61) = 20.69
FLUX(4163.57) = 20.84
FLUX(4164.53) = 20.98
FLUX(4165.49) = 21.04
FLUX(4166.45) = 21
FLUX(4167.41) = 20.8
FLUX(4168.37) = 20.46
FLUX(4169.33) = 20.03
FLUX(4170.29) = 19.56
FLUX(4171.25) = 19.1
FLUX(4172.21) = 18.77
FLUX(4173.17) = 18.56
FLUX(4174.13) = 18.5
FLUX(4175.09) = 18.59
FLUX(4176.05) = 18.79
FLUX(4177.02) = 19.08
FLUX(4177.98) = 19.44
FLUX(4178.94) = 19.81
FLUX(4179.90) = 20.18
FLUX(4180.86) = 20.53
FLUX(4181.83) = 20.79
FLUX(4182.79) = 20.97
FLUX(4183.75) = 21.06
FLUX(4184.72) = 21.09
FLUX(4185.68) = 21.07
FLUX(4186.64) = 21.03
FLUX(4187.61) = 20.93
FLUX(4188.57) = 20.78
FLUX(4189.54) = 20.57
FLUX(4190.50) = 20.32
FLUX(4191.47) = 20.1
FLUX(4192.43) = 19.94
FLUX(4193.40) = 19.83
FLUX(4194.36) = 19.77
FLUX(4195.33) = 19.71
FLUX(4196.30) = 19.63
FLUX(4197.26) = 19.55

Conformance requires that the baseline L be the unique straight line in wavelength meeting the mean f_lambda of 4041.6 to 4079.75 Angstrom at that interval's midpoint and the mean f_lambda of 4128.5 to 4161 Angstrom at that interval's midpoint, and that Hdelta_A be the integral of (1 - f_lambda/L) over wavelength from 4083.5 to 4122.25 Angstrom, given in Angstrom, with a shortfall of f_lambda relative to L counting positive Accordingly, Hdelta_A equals 1.1 Angstrom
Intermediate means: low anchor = 20.8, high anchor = 20.3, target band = 19.9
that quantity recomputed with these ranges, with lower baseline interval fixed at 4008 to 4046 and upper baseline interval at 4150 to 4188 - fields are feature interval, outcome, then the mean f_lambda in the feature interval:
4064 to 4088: 0.2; 21.1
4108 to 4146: 0.9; 20.2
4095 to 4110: 1.4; 19.1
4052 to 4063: 0.6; 20.3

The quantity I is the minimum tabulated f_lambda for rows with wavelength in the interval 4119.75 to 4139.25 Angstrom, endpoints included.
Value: 19.55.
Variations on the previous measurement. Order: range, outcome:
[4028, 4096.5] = 19.11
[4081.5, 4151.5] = 18.16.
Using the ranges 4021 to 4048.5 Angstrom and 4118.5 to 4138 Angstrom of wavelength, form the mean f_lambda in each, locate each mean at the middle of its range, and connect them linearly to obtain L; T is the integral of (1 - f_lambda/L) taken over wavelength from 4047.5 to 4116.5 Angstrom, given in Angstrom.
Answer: 2.22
